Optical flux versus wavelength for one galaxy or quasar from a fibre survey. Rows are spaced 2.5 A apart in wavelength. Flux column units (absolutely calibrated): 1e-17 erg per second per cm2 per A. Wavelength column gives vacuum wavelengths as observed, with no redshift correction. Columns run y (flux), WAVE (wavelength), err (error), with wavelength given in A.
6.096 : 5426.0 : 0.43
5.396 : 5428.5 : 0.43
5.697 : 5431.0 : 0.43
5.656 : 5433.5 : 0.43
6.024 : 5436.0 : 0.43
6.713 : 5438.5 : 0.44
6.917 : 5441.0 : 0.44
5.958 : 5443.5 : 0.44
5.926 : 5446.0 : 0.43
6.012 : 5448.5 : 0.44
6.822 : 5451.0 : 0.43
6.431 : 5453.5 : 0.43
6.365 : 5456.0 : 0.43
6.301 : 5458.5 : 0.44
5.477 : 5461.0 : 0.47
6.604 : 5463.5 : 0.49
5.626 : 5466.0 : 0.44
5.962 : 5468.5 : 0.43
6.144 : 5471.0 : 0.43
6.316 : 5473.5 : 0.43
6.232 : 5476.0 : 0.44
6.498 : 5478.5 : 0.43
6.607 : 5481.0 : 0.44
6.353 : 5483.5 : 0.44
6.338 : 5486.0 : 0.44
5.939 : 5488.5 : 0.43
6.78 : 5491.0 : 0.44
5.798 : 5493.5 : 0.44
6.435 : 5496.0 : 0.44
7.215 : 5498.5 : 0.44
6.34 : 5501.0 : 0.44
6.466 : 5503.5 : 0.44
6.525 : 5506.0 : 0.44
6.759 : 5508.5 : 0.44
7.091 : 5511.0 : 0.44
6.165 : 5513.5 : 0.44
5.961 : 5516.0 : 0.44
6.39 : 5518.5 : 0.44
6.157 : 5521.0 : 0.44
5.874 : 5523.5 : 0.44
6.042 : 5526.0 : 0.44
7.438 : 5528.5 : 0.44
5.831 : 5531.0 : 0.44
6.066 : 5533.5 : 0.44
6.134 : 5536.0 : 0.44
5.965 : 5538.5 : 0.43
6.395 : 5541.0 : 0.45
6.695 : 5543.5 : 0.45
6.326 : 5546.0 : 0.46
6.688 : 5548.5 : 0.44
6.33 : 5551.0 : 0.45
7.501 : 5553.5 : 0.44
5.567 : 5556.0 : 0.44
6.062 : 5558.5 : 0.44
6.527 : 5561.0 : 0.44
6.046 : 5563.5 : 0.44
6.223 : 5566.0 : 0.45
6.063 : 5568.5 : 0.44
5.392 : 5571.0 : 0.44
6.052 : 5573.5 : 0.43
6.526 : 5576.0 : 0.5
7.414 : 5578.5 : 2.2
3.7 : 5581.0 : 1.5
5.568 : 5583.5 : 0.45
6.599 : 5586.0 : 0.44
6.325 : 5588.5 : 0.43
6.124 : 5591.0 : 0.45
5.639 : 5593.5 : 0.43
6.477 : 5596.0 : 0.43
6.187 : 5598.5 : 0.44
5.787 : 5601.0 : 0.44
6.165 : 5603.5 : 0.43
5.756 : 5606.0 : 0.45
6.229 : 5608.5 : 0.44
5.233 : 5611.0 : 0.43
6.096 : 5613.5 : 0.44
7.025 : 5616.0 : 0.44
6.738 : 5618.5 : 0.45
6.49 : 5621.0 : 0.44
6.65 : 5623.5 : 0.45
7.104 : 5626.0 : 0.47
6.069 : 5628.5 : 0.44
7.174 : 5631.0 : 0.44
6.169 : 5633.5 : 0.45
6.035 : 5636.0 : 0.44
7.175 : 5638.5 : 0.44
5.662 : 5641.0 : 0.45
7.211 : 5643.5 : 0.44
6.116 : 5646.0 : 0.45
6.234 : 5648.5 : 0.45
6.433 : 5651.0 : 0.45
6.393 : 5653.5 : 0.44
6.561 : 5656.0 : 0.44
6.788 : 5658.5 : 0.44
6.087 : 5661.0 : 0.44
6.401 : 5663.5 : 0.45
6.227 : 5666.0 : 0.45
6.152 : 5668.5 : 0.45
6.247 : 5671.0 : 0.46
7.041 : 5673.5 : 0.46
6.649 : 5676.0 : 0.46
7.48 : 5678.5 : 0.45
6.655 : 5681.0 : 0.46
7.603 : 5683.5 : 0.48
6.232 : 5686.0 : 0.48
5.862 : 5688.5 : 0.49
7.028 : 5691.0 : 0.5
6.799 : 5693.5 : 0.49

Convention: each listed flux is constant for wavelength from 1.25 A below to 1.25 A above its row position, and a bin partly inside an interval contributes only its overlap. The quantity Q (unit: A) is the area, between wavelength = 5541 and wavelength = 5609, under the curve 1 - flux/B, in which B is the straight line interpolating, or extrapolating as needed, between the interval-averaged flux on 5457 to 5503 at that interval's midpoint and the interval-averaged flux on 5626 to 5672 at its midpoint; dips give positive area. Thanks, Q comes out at 2.2 A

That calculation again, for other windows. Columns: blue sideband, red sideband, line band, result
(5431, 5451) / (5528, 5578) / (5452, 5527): -1.0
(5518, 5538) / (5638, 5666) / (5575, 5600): 1.1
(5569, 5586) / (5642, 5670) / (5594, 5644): -1.6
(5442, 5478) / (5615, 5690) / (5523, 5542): 0.3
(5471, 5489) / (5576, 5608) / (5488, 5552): -1.7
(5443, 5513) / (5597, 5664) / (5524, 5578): 0.5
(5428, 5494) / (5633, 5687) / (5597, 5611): 1.0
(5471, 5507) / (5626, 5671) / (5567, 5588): 1.6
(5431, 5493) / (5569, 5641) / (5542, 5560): -0.7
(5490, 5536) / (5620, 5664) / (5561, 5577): 0.9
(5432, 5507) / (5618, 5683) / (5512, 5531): 0.3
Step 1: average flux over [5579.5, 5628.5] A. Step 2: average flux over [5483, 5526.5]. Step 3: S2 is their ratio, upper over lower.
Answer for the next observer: 0.96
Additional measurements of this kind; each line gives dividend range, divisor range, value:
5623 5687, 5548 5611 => 1.08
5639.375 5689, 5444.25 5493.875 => 1.05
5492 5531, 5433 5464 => 1.03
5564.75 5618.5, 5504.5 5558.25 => 0.95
